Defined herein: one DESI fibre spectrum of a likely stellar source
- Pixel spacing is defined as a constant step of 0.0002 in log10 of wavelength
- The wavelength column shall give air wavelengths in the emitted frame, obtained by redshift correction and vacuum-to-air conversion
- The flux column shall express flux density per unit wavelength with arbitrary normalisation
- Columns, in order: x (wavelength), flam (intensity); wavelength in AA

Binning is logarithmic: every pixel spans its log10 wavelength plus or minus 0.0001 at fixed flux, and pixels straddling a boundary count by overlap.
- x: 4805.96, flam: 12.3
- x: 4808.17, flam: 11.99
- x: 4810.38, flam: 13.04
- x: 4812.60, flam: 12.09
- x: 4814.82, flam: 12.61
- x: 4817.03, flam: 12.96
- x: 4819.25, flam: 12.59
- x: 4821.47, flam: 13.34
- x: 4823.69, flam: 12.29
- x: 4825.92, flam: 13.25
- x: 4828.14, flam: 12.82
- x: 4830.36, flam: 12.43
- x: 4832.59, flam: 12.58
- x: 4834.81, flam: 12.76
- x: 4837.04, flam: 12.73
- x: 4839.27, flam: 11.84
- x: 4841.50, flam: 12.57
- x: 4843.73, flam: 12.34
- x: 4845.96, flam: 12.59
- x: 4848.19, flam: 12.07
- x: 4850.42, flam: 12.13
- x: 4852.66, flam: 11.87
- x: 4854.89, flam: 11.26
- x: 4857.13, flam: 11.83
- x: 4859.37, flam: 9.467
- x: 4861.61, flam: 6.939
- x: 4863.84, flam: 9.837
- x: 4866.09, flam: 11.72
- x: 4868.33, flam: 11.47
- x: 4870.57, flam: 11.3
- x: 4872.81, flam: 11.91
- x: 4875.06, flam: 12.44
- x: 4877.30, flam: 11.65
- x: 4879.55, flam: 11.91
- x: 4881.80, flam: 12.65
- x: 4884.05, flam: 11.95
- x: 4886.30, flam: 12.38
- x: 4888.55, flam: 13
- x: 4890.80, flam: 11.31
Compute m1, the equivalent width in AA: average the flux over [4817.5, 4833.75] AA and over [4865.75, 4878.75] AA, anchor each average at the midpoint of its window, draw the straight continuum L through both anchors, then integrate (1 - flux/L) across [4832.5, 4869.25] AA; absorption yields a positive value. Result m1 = 2.21 AA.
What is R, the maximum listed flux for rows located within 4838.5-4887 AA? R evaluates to 12.65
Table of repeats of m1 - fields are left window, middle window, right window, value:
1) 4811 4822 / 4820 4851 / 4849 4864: -2.37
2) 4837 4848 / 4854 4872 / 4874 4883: 2.57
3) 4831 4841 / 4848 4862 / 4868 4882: 1.47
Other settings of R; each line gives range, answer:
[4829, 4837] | 12.76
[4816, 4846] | 13.34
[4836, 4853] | 12.73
